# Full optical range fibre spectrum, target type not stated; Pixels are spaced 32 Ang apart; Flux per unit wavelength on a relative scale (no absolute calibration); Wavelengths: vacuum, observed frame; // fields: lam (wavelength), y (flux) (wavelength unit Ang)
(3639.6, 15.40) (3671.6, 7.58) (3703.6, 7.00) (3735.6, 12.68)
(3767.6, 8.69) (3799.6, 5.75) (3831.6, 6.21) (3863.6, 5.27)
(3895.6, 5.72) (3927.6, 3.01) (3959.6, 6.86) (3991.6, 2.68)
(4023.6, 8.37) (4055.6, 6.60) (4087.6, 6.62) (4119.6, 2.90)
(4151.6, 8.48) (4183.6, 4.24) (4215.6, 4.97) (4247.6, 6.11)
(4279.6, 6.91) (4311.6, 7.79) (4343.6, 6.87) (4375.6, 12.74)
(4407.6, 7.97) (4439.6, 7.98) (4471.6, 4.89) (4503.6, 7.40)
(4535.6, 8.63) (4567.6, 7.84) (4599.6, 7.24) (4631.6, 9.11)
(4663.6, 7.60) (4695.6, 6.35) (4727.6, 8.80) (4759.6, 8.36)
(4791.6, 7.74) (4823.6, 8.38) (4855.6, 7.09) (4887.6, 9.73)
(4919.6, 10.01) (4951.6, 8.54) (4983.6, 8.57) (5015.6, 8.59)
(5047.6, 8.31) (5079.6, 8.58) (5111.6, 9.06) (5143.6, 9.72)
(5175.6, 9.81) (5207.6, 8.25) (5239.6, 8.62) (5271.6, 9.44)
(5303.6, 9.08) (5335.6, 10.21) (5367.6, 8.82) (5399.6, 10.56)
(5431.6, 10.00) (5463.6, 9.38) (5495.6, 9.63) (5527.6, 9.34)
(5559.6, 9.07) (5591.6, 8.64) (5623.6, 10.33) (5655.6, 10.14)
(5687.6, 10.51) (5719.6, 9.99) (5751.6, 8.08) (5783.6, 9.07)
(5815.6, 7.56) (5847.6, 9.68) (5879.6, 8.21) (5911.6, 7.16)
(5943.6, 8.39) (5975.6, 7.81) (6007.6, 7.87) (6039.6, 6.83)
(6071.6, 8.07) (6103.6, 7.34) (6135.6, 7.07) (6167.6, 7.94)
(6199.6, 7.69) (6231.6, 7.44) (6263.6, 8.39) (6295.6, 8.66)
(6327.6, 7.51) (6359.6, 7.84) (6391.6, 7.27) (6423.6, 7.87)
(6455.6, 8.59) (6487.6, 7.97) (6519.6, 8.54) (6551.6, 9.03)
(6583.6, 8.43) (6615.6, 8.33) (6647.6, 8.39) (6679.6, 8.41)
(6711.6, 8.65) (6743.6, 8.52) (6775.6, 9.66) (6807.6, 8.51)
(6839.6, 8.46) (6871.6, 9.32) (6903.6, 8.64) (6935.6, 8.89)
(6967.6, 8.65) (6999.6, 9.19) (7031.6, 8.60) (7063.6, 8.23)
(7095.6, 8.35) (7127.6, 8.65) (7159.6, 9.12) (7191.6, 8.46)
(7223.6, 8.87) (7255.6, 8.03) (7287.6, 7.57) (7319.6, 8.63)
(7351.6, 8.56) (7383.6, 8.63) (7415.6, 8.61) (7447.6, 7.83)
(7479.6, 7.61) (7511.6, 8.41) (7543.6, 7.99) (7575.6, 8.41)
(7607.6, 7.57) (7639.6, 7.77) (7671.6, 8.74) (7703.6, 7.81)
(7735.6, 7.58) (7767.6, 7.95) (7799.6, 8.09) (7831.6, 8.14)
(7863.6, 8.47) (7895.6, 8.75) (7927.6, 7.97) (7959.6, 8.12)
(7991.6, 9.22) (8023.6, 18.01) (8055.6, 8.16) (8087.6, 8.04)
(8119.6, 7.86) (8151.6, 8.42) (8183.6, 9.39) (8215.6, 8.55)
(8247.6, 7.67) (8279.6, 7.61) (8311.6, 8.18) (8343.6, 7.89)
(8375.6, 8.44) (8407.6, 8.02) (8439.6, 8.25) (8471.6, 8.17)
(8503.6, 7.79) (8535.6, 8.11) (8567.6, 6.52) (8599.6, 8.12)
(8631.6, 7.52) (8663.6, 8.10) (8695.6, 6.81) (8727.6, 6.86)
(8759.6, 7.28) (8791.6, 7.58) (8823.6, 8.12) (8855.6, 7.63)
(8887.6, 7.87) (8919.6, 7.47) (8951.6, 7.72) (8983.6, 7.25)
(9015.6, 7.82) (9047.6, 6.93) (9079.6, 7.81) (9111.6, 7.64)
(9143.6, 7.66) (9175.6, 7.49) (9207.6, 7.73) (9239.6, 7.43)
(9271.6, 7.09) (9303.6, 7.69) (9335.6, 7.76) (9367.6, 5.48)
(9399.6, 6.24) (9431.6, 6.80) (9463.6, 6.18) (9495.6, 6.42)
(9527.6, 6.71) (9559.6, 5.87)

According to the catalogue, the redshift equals 0.22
